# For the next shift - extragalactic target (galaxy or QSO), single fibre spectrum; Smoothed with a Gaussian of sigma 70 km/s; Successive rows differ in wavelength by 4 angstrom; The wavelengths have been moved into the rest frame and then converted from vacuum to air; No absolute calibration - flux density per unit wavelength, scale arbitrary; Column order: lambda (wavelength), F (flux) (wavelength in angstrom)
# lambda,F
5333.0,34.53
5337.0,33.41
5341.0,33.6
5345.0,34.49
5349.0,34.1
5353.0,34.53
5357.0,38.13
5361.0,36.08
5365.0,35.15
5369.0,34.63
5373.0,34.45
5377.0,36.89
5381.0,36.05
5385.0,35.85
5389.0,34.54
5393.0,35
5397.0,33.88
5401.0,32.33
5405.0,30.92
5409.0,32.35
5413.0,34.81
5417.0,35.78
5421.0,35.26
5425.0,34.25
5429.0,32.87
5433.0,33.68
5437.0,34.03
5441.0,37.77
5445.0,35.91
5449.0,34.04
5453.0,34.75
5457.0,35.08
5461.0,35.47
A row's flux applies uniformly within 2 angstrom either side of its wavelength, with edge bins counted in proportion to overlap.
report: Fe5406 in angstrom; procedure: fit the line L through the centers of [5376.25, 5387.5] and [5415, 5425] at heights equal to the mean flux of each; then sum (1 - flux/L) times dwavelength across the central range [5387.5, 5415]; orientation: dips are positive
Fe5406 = 1.8 angstrom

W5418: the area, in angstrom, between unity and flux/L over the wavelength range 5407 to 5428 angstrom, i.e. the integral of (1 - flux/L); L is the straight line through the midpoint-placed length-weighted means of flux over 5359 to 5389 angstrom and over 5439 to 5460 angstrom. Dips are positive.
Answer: 0.6 angstrom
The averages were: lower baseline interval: 35.5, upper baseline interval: 35.5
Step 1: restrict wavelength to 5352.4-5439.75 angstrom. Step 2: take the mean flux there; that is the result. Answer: 34.6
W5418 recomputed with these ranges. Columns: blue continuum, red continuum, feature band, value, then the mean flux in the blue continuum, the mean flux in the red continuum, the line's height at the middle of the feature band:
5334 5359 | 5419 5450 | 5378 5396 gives -0.3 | 34.7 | 34.7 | 34.7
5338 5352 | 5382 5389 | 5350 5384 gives -0.8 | 34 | 35.5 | 34.8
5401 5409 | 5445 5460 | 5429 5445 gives -0.5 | 31.6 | 34.9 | 33.8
